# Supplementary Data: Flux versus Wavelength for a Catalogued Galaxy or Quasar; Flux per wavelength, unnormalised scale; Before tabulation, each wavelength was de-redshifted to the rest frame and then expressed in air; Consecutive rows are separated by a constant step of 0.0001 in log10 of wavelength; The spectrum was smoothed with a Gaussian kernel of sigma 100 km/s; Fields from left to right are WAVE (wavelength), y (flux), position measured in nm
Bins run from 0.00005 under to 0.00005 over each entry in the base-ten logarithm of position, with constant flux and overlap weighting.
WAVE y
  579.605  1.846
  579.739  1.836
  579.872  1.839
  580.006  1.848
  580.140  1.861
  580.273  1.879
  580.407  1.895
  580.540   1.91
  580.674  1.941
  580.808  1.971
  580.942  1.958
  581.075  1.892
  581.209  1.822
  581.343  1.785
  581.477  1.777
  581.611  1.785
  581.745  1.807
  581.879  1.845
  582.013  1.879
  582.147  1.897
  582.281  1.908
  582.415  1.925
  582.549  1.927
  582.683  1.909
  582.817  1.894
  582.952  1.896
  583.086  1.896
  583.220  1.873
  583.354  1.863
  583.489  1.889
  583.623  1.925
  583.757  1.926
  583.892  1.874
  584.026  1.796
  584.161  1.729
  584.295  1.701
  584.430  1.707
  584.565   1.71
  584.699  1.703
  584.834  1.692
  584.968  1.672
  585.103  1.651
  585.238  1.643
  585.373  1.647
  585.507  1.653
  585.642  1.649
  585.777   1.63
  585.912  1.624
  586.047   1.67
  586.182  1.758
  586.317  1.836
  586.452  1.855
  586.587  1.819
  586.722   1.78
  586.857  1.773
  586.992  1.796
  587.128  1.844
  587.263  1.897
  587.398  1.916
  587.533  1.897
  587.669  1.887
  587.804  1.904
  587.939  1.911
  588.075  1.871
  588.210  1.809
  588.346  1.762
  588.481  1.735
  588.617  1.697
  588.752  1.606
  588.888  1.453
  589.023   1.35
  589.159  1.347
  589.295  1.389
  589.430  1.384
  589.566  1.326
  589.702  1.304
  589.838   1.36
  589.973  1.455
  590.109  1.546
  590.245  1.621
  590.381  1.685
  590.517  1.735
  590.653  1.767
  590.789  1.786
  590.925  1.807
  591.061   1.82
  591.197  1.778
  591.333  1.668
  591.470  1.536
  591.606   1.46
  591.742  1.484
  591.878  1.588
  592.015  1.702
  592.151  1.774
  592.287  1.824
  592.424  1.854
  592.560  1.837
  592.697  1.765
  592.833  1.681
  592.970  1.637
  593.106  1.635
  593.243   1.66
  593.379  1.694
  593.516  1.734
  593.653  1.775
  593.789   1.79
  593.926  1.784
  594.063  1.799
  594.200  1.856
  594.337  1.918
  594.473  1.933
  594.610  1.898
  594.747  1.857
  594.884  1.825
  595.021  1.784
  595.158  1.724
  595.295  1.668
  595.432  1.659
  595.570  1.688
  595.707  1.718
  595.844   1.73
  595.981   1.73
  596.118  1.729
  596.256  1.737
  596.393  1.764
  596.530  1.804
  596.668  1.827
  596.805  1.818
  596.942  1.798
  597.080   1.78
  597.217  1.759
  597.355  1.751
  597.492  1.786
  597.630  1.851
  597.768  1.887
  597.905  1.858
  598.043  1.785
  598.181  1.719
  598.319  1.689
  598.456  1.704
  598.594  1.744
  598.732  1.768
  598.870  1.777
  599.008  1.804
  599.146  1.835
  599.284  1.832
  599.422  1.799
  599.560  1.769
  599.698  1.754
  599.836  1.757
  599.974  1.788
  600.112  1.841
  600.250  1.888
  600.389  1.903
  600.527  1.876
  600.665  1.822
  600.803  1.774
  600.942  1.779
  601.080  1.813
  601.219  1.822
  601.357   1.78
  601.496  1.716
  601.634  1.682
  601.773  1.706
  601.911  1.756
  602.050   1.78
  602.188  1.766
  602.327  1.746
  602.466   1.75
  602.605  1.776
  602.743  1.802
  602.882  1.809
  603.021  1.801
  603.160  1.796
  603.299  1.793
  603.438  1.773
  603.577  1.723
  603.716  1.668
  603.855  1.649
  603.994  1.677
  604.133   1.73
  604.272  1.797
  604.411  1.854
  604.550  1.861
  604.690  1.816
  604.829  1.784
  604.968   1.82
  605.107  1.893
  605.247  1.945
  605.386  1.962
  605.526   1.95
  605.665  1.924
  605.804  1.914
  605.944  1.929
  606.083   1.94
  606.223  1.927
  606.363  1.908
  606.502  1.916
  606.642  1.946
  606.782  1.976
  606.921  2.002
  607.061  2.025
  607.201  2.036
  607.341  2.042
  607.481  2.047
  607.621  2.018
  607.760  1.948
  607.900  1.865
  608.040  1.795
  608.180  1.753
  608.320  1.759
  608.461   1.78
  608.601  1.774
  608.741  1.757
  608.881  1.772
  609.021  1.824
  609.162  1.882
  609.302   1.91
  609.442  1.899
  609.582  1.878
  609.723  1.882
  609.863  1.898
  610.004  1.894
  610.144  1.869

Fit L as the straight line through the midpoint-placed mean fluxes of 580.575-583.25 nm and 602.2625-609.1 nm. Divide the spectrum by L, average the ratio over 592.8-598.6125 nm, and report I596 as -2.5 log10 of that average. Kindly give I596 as 0.06 mag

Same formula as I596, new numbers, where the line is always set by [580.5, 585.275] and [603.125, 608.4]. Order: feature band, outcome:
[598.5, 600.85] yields 0.03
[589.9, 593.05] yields 0.10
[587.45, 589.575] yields 0.12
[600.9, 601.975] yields 0.07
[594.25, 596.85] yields 0.05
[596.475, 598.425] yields 0.04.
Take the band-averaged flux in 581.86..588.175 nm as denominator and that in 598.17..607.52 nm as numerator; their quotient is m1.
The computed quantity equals 1.0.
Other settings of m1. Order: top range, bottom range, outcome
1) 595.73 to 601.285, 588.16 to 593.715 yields 1.10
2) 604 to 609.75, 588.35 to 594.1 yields 1.15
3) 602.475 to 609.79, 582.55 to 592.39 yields 1.09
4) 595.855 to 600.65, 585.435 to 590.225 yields 1.07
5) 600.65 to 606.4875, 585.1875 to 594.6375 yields 1.06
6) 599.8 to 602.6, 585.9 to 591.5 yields 1.06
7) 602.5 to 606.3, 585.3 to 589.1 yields 1.04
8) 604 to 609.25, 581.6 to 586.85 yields 1.05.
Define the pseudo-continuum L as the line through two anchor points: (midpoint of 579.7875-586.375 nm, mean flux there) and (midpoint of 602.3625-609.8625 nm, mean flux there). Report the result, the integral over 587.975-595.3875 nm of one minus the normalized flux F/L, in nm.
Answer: 0.61 nm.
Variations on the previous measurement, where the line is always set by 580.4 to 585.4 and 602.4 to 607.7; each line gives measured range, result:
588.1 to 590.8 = 0.42 nm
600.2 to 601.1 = 0.01 nm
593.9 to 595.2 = 0.01 nm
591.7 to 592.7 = 0.06 nm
